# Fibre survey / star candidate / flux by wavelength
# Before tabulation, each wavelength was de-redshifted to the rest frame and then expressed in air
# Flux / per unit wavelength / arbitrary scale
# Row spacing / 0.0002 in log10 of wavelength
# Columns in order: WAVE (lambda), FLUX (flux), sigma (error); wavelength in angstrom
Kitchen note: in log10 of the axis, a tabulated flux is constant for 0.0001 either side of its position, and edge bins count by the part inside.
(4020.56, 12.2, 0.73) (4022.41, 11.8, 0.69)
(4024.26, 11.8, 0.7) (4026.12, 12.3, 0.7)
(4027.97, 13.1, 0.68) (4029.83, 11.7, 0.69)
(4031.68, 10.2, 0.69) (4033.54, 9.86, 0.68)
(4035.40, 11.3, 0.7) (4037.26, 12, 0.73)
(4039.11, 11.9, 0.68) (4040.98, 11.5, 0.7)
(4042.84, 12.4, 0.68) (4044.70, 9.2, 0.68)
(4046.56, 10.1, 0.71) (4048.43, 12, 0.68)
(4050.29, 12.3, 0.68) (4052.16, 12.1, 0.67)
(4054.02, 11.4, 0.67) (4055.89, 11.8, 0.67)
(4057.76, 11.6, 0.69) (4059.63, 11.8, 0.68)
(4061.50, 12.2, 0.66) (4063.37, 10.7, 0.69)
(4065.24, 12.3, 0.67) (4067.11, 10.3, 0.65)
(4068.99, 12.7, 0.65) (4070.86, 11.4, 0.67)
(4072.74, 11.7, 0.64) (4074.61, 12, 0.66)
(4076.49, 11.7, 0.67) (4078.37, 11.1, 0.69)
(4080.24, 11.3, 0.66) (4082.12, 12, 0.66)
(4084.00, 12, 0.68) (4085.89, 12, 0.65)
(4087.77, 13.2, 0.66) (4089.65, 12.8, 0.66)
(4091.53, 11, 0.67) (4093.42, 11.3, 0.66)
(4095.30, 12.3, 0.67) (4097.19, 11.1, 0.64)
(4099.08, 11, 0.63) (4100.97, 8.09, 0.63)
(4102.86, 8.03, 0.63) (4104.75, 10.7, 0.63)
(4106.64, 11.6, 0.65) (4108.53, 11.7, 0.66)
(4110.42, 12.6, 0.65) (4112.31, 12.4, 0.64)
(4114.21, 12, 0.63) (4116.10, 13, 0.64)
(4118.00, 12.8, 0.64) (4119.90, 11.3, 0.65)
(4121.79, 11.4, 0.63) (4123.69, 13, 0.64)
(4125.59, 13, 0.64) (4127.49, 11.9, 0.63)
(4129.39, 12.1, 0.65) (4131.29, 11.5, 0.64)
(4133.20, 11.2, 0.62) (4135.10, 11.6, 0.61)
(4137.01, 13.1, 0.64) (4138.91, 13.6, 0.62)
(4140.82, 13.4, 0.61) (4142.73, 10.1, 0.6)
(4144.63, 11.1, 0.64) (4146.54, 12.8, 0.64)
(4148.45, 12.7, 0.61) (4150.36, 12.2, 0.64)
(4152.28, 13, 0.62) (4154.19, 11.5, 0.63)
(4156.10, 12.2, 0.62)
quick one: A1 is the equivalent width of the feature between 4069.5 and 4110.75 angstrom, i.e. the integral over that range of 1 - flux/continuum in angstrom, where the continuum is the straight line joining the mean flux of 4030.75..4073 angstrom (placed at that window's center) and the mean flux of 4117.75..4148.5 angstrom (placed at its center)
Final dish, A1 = 1.3 angstrom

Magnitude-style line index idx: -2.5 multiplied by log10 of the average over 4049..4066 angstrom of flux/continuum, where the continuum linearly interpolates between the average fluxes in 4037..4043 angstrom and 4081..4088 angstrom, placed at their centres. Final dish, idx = 0.018 mag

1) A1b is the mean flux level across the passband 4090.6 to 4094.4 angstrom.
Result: 11.2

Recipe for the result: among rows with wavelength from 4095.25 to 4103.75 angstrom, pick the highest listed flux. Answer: 12.3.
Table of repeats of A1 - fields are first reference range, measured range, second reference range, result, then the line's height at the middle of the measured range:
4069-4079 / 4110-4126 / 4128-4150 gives -0.5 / 12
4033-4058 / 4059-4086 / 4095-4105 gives -2.4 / 10.7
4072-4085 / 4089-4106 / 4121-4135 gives 1.6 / 11.8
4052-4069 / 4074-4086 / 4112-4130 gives 0.1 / 11.8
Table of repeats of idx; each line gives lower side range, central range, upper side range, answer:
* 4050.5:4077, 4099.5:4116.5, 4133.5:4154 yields 0.09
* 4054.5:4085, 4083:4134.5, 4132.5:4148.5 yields 0.02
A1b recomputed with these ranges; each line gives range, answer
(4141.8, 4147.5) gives 11.4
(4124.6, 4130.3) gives 12.3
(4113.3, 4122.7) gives 12.1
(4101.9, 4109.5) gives 10.5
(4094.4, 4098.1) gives 11.7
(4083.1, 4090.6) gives 12.5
